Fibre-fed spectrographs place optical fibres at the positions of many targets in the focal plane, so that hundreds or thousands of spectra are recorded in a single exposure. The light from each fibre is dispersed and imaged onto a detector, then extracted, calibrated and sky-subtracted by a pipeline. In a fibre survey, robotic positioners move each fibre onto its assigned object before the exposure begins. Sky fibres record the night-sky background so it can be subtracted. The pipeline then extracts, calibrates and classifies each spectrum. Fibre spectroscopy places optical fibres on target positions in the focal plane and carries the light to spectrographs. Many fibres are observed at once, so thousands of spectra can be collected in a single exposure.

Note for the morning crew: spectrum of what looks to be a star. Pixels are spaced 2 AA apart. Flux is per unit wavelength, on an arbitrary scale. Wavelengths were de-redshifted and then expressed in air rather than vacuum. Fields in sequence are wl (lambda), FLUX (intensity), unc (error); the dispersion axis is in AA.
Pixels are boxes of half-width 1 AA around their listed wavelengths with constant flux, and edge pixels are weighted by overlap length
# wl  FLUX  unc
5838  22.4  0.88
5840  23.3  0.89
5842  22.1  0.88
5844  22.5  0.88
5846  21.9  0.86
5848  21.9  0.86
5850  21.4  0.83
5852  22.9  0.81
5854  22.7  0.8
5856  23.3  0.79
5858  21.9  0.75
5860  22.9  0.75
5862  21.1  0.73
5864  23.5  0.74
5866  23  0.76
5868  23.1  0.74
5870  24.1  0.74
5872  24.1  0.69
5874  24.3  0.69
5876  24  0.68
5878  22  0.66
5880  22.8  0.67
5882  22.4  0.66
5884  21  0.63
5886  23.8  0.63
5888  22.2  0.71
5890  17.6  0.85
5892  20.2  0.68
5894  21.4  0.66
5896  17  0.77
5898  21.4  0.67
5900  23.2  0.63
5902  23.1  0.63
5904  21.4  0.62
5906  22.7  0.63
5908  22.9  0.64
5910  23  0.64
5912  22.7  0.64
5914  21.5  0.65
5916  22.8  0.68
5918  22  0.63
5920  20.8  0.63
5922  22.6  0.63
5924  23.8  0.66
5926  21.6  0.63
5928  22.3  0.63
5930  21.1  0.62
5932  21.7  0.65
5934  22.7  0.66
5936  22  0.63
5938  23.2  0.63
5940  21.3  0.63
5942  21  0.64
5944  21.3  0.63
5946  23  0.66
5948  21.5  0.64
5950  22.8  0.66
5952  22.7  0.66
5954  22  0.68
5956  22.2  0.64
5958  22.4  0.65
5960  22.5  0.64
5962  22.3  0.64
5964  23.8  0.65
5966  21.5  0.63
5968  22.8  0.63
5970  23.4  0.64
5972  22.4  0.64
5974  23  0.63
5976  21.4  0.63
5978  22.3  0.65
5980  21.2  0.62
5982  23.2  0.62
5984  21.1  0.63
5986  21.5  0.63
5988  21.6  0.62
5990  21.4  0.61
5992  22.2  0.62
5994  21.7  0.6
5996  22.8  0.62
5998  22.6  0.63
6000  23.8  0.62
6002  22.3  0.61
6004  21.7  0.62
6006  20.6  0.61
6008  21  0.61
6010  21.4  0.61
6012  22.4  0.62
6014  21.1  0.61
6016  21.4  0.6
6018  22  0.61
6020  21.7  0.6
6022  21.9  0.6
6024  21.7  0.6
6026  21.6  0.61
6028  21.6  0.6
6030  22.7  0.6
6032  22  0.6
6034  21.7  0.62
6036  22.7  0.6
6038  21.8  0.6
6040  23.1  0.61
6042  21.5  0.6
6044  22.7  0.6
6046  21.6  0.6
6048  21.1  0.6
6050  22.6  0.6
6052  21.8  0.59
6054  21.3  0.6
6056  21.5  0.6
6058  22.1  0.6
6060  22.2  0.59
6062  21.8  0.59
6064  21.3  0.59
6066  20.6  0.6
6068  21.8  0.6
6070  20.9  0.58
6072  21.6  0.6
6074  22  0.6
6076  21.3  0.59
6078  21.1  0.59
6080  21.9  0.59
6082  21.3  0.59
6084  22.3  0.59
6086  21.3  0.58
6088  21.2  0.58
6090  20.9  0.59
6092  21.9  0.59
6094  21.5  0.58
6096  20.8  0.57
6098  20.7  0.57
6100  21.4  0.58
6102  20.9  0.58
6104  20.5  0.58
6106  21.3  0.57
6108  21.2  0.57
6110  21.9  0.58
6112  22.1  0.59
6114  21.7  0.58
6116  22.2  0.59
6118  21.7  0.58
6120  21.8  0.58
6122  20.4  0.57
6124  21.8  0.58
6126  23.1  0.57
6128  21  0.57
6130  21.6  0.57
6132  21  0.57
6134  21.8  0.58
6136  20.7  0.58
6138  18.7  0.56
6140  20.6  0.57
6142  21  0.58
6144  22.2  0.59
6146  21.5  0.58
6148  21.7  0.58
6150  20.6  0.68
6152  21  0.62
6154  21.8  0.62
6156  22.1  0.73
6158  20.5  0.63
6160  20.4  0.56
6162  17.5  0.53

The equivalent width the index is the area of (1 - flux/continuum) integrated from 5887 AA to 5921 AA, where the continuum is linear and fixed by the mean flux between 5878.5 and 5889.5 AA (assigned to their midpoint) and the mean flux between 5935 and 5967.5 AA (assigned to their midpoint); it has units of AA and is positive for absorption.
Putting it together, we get 1.0 AA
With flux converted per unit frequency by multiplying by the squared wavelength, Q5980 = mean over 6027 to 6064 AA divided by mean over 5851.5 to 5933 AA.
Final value 1.04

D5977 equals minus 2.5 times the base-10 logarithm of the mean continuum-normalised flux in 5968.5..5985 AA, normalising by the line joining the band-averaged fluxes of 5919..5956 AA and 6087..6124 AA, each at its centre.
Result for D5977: -0.02 mag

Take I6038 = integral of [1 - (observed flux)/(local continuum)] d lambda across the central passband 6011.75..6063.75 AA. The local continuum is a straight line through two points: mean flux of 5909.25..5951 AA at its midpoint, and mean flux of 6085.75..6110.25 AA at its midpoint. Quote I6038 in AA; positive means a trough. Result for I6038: -0.9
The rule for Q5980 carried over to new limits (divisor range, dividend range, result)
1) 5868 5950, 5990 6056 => 1.03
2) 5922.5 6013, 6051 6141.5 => 1.01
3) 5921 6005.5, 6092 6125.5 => 1.01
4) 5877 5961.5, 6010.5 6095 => 1.03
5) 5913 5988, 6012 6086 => 1.01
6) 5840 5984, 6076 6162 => 1.02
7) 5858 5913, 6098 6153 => 1.04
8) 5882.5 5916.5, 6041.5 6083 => 1.06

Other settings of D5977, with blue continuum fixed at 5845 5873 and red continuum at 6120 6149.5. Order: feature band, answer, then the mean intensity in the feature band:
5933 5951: 0.01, 22.1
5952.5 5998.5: -0.01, 22.2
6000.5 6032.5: 0.01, 21.7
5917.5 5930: 0.01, 22.1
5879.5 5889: 0.01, 22.4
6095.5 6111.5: 0.01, 21.1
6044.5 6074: 0.00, 21.6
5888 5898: 0.15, 19.6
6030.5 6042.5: -0.02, 22.2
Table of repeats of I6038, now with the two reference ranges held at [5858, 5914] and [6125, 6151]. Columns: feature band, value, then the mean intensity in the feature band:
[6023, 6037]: -0.2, 22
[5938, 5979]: -0.7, 22.3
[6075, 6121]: -0.2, 21.4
